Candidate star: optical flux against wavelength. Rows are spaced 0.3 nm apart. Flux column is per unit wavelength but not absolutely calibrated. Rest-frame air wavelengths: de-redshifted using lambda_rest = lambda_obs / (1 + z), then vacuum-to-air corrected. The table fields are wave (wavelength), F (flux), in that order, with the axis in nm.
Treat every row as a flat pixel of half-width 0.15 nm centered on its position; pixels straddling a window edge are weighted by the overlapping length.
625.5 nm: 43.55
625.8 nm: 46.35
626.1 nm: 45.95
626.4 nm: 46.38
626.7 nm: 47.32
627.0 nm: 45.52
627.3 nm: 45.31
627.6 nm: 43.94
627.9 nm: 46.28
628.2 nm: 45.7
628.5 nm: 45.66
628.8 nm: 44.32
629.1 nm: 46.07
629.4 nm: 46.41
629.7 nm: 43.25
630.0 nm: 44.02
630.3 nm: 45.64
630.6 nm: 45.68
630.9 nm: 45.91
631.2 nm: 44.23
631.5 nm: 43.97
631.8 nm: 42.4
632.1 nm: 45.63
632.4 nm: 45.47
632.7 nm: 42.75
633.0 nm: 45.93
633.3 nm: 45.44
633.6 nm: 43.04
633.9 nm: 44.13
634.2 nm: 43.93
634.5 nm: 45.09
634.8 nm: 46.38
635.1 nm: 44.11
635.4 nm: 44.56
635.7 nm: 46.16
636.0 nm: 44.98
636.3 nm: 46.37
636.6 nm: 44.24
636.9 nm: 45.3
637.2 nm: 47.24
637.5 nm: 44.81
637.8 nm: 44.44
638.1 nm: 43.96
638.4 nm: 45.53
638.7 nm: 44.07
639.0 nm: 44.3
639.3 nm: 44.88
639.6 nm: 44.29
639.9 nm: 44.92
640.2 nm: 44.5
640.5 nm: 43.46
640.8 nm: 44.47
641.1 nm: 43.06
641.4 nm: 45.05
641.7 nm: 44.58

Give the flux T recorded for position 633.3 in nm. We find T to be 45.44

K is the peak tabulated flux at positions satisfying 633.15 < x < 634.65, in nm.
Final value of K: 45.44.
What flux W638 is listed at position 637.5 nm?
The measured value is 44.81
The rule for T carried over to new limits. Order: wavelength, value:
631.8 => 42.4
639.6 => 44.29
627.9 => 46.28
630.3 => 45.64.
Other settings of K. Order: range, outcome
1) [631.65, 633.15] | 45.93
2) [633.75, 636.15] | 46.38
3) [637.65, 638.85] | 45.53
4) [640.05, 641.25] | 44.5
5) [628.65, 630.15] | 46.41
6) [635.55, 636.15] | 46.16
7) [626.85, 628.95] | 46.28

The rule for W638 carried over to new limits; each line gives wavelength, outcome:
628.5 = 45.66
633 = 45.93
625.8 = 46.35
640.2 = 44.5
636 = 44.98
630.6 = 45.68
